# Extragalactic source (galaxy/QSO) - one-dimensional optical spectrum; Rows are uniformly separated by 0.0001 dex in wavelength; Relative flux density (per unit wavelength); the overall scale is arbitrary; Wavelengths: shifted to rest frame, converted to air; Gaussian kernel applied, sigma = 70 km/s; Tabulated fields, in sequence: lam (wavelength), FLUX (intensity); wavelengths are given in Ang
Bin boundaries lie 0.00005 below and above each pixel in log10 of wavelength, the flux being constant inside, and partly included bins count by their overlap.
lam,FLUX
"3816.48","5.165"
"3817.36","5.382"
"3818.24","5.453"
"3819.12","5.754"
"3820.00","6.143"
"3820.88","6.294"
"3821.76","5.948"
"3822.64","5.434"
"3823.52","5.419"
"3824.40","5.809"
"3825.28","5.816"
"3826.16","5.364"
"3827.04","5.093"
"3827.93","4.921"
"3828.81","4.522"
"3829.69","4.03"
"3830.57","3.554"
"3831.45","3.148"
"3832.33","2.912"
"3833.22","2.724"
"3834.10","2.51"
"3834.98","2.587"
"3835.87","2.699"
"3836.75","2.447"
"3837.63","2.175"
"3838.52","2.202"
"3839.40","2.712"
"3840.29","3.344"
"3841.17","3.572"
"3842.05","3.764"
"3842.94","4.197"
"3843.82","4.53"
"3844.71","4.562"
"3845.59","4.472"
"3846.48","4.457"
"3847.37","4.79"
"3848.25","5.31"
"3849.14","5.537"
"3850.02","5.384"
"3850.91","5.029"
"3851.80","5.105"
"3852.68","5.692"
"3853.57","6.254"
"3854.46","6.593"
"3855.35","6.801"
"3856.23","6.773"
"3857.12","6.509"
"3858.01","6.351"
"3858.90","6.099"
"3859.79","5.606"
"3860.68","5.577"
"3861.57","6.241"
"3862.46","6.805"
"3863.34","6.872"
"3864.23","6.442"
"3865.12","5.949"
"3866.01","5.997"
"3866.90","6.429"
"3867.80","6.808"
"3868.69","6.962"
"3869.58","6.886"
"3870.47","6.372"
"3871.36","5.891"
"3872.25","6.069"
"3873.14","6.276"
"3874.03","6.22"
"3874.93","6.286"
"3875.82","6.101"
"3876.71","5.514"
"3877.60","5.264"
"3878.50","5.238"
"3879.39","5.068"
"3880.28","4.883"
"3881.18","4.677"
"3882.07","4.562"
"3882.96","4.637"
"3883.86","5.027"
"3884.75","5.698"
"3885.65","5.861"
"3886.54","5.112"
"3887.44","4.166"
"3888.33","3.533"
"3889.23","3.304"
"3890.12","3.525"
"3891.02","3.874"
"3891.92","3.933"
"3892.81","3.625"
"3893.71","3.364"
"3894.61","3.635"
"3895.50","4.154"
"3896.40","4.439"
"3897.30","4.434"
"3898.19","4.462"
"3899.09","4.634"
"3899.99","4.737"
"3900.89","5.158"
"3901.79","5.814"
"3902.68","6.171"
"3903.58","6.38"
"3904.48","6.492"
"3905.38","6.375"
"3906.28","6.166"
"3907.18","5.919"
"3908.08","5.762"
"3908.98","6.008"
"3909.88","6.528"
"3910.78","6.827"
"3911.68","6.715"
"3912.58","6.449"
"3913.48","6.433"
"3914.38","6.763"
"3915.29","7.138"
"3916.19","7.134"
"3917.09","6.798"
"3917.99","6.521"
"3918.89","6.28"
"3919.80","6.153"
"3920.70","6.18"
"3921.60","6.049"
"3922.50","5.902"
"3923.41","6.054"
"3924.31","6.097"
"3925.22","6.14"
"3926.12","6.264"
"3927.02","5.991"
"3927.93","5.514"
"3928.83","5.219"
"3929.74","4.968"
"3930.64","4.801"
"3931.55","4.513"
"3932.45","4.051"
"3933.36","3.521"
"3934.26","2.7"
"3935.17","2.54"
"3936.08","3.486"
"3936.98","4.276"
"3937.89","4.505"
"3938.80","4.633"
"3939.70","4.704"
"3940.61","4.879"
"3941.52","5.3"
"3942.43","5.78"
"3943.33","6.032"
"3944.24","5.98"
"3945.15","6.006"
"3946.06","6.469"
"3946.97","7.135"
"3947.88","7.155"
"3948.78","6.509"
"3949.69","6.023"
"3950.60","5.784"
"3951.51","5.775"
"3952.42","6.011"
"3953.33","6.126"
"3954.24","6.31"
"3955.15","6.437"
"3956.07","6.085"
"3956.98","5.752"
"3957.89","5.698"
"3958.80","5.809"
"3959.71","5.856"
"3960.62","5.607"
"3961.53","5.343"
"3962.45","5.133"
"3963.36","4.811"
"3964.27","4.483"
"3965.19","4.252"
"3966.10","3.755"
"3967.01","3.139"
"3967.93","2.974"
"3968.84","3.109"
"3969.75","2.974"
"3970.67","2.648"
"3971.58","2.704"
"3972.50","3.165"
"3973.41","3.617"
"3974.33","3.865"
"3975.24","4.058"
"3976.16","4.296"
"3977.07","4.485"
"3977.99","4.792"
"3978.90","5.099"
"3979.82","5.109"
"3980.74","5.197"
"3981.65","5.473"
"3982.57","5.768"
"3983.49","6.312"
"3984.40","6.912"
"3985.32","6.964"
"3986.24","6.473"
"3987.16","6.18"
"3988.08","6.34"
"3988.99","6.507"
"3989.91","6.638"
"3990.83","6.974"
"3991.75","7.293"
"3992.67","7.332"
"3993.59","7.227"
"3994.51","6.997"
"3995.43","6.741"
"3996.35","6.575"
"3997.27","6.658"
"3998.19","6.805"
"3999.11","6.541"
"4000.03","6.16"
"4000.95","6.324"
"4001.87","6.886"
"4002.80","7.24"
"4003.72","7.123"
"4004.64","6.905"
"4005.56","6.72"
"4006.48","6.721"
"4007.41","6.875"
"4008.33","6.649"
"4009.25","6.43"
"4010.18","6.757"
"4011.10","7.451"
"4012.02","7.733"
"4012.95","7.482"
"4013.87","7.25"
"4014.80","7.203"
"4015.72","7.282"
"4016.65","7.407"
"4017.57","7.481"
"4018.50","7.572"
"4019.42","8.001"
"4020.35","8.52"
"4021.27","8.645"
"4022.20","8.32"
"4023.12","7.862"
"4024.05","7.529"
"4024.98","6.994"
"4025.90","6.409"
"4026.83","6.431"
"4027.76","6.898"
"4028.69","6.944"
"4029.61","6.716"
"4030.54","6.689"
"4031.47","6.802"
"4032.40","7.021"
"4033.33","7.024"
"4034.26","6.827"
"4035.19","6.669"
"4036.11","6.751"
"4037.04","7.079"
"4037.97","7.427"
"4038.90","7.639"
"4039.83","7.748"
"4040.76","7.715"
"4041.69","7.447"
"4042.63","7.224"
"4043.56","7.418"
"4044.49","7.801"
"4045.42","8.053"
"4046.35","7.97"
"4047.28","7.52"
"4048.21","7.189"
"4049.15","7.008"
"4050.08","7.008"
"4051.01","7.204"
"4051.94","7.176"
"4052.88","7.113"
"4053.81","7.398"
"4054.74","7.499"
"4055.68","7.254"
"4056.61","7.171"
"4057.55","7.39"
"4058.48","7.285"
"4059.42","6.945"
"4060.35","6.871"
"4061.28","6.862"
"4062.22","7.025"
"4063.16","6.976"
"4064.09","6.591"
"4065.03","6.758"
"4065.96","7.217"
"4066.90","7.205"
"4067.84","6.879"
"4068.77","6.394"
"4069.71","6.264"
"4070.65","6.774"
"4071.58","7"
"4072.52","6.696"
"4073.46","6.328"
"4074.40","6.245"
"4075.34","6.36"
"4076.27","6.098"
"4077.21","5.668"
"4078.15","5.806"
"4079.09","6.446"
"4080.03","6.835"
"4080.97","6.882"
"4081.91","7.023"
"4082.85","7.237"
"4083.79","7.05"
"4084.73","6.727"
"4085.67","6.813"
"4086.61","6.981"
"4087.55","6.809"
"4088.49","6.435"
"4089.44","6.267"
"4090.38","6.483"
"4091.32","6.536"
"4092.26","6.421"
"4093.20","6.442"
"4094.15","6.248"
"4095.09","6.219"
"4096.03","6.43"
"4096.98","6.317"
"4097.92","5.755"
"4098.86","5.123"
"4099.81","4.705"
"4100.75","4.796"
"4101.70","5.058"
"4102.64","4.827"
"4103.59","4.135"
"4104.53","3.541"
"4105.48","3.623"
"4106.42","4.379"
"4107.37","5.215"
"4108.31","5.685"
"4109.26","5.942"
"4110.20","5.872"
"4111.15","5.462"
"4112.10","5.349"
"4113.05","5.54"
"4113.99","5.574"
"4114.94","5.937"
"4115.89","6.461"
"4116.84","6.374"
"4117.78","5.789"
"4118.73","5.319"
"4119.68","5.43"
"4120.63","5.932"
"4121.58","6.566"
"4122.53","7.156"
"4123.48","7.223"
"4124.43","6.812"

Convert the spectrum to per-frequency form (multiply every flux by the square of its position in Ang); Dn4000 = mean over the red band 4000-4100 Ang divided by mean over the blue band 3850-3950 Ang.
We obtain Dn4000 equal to 1.35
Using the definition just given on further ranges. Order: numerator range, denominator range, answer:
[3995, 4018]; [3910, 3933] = 1.20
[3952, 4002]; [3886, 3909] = 1.19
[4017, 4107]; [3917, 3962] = 1.29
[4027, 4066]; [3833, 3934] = 1.47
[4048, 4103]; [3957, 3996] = 1.33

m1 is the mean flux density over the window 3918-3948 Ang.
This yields 5.31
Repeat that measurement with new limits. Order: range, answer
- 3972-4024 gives 6.53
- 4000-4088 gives 7.06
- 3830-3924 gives 5.24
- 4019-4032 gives 7.33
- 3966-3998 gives 5.3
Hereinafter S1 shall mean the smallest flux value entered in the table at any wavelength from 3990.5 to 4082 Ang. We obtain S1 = 5.668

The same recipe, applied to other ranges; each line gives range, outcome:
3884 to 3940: 2.54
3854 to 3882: 4.677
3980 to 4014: 5.197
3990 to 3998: 6.575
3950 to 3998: 2.648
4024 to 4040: 6.409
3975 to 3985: 4.058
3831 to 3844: 2.175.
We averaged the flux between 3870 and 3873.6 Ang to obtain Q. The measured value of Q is 6.17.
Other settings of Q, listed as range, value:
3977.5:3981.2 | 5.05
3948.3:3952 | 6.05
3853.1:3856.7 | 6.6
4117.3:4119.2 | 5.58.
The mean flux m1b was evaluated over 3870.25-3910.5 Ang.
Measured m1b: 5.14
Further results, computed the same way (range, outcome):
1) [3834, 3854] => 4.08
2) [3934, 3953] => 5.35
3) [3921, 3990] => 5.17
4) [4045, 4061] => 7.29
